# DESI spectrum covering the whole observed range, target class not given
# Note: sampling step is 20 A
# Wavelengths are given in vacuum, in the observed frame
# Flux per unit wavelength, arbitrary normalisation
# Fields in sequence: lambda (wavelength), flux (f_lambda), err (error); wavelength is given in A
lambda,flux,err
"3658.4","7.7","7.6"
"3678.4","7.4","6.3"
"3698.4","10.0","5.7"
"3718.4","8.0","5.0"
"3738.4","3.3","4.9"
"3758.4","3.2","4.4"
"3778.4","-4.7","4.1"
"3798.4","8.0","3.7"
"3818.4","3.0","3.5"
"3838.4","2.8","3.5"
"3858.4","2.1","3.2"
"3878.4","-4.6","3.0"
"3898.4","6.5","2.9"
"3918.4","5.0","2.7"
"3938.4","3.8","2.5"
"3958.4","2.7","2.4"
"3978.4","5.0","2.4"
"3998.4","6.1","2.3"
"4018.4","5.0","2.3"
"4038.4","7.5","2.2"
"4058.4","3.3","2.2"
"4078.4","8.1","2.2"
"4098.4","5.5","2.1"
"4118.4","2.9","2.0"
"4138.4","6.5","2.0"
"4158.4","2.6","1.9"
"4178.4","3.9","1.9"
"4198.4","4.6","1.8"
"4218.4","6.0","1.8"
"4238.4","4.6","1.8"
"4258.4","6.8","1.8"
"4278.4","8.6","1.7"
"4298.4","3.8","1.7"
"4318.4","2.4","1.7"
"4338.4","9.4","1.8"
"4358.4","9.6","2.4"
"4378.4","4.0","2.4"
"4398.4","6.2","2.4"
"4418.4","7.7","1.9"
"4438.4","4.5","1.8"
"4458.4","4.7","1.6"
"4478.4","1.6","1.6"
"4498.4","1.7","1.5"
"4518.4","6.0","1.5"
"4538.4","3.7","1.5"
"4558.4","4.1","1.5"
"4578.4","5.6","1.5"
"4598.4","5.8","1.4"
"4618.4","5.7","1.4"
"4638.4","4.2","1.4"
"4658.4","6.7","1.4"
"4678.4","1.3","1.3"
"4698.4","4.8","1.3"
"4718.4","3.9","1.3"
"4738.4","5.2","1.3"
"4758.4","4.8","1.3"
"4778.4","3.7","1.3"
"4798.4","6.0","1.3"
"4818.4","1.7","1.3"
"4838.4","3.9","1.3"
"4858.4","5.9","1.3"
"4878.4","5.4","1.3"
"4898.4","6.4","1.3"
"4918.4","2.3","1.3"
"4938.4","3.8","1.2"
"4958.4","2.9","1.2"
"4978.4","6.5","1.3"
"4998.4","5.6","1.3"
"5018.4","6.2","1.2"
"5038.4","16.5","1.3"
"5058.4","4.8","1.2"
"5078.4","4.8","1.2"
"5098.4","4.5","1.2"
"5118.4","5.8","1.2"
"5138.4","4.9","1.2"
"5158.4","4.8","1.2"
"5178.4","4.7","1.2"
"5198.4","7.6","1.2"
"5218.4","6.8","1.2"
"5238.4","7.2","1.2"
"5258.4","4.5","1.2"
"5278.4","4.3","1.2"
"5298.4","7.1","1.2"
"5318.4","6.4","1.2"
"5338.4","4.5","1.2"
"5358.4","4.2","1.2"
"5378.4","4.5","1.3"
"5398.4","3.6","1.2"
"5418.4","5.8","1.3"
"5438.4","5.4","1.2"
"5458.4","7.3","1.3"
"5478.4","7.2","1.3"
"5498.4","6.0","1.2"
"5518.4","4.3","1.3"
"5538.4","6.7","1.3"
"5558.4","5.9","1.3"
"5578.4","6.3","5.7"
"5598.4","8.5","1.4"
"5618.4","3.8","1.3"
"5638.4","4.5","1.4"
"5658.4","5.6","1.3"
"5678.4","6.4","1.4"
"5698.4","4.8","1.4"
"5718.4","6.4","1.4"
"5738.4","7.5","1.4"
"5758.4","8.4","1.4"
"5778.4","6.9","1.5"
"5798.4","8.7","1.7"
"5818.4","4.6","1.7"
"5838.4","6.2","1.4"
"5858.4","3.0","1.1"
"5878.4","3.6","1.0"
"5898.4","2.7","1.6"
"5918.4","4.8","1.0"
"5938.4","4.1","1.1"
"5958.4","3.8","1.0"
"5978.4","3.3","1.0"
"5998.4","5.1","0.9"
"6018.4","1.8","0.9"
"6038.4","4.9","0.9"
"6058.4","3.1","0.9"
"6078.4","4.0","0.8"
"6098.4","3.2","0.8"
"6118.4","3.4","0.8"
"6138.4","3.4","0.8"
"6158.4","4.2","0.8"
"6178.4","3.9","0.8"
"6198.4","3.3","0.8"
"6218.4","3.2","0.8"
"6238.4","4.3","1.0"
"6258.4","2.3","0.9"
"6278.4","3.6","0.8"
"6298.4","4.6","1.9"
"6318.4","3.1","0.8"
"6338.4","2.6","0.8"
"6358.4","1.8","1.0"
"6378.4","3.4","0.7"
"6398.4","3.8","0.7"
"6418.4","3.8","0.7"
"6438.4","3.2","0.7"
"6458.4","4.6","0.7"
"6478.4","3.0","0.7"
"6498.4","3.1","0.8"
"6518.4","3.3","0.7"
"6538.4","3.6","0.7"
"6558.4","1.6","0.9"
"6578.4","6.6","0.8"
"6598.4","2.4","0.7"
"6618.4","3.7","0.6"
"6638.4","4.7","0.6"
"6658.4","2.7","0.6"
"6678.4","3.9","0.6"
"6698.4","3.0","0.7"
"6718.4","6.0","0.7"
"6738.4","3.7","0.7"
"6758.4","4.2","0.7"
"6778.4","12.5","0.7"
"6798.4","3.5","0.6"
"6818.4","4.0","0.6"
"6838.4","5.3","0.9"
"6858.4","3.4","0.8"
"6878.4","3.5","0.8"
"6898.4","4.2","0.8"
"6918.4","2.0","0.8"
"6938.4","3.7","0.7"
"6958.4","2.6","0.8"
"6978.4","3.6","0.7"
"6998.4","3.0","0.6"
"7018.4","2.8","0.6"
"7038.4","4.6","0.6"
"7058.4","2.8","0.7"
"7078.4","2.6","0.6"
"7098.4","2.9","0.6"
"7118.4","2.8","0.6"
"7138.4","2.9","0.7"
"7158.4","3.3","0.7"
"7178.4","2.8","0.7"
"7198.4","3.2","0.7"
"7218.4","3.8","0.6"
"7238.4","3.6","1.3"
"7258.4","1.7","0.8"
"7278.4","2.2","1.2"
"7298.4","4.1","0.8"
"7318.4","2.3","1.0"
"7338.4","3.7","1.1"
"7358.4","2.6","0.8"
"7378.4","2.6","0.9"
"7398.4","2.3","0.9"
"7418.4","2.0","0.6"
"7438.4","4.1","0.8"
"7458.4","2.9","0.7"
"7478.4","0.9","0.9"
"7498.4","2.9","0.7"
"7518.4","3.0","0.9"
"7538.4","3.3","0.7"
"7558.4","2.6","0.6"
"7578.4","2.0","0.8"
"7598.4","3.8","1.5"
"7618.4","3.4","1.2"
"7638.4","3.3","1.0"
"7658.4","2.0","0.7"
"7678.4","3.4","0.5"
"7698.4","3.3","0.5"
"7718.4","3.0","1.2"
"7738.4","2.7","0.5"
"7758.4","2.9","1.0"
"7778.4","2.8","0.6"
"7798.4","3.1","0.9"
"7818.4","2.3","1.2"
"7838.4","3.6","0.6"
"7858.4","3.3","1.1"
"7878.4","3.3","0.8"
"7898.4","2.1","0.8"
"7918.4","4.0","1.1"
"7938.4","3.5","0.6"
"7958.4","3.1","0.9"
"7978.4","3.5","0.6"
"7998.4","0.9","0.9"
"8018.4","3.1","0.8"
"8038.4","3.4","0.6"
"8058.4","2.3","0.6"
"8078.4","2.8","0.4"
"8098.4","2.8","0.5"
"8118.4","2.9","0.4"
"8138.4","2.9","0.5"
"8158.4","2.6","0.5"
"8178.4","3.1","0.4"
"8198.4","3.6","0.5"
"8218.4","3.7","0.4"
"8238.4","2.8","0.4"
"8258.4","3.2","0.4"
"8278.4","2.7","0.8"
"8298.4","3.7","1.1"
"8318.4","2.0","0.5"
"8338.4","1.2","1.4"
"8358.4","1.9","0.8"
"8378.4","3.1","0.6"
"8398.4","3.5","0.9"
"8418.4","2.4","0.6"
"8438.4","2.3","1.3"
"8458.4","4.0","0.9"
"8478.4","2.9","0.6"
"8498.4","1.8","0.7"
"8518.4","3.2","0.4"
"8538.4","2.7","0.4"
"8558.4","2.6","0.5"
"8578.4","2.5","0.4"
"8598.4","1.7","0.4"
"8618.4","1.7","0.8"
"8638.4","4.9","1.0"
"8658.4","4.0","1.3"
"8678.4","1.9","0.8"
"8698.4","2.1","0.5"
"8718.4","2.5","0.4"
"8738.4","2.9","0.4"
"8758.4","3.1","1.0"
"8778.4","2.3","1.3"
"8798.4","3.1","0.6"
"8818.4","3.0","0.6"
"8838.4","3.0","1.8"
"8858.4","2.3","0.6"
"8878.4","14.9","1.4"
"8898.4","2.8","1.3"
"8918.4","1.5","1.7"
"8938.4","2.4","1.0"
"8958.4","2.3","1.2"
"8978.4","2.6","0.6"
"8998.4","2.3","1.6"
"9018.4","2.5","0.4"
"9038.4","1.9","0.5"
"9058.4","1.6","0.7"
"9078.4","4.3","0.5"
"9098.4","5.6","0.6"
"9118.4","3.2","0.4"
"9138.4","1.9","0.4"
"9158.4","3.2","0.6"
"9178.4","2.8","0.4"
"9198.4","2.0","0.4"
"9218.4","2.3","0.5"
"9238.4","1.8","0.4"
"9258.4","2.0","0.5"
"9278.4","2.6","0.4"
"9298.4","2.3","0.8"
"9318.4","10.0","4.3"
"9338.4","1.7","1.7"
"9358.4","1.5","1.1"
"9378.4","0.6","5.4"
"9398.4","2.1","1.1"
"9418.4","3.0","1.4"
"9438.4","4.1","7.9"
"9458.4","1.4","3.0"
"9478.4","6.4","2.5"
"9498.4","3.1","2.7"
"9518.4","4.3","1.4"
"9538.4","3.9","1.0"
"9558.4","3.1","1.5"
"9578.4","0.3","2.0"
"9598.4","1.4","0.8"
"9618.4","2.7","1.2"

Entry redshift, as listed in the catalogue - 0.35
